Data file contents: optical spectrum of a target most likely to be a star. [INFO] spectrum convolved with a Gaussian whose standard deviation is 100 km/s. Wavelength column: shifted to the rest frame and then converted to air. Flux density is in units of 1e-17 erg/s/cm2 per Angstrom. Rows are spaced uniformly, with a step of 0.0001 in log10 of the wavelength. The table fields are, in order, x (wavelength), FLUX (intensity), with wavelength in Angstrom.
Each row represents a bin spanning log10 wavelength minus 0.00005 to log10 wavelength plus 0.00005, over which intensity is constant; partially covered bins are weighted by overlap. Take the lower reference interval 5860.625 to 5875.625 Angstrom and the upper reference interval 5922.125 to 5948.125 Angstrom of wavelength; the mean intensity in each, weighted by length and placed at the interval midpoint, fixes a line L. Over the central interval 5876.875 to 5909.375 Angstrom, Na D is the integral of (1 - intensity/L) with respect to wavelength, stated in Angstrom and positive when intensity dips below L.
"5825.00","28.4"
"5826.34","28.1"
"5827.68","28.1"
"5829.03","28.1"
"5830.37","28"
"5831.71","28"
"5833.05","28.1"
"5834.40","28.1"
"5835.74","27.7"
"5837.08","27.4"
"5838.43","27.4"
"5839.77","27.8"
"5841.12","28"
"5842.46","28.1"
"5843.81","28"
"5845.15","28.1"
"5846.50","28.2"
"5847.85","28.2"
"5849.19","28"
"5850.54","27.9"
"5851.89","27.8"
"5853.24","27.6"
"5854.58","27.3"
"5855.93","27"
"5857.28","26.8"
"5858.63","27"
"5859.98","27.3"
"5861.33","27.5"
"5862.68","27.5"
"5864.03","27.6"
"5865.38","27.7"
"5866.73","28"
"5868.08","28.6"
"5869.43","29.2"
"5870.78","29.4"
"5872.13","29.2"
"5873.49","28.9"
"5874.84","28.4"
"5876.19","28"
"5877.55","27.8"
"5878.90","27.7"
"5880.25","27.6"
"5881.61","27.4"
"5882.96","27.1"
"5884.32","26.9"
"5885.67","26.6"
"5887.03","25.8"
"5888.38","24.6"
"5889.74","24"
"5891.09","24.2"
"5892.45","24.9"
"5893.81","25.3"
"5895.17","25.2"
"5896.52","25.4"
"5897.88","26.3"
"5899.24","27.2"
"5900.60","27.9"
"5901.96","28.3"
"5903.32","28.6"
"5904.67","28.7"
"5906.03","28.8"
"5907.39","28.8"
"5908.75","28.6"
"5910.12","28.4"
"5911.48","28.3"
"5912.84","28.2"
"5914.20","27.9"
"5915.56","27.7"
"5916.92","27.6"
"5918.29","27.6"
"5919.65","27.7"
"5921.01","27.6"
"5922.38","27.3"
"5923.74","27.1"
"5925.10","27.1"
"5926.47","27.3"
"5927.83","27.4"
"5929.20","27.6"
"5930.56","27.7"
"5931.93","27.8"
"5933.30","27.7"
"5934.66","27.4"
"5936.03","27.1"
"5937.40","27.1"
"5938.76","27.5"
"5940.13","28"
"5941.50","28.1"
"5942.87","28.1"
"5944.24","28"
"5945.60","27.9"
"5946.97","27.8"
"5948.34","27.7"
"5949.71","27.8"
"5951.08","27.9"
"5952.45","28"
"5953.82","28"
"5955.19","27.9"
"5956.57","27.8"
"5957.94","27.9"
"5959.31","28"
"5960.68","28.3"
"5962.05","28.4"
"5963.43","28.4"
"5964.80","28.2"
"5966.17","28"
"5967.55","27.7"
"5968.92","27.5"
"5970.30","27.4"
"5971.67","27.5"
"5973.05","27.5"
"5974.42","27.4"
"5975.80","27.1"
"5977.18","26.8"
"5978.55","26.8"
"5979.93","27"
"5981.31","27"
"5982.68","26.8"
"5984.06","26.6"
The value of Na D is 1.5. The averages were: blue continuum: 28.4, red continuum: 27.6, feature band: 26.8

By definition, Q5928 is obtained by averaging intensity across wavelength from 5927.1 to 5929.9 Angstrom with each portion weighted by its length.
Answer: 27.5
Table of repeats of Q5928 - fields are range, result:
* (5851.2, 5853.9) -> 27.6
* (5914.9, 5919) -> 27.6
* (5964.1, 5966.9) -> 28.1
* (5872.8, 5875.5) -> 28.6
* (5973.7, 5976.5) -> 27.2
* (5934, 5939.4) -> 27.3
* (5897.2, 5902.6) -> 27.4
